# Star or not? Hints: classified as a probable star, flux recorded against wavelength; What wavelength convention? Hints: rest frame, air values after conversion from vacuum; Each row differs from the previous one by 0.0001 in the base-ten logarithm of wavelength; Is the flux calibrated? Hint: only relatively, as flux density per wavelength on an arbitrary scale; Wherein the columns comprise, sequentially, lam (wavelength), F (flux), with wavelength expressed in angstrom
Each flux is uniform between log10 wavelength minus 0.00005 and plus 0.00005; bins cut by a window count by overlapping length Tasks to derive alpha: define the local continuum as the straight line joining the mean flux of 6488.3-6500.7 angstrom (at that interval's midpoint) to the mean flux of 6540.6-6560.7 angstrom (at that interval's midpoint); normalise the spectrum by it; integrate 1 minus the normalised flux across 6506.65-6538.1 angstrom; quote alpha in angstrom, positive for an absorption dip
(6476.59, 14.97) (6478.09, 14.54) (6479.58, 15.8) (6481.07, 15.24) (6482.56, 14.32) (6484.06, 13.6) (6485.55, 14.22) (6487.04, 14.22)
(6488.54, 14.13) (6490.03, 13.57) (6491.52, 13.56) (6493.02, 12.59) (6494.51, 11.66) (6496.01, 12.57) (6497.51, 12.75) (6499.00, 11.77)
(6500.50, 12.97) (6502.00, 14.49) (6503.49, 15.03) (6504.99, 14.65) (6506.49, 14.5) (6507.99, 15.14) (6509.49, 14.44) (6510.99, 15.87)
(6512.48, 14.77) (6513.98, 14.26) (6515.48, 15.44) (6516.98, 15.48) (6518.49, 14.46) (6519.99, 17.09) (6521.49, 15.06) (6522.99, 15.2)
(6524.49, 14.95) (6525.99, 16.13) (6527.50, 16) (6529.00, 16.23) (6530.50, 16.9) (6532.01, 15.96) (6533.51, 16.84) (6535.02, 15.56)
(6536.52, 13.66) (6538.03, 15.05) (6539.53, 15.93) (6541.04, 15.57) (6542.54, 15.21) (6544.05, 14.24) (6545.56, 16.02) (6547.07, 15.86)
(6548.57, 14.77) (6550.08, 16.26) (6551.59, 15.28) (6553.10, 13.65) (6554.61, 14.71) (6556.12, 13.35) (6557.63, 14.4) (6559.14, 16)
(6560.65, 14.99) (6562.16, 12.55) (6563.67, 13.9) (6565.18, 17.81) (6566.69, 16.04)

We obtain -3.5 angstrom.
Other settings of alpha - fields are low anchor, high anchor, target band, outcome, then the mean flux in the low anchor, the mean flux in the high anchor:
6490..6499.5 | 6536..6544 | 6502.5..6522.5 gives -2.3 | 12.6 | 15.1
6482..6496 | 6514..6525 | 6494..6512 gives 0.6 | 13.5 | 15.3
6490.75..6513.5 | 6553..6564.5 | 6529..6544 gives -1.6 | 13.8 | 14.3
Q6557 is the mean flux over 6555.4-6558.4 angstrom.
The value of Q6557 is 13.9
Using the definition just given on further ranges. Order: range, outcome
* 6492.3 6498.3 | 12.4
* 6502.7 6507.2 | 14.7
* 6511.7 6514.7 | 14.6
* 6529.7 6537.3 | 15.8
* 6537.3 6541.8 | 15.5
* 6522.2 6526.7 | 15.4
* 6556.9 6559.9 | 15.2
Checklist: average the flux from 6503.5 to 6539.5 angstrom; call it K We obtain 15.4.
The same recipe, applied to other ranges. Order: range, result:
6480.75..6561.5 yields 14.7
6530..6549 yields 15.5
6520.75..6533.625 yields 15.9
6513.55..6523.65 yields 15.3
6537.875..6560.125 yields 15.1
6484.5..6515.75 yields 13.9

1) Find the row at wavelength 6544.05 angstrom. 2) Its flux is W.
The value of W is 14.24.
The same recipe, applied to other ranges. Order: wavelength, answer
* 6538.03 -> 15.05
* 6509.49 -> 14.44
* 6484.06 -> 13.6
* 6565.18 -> 17.81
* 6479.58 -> 15.8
